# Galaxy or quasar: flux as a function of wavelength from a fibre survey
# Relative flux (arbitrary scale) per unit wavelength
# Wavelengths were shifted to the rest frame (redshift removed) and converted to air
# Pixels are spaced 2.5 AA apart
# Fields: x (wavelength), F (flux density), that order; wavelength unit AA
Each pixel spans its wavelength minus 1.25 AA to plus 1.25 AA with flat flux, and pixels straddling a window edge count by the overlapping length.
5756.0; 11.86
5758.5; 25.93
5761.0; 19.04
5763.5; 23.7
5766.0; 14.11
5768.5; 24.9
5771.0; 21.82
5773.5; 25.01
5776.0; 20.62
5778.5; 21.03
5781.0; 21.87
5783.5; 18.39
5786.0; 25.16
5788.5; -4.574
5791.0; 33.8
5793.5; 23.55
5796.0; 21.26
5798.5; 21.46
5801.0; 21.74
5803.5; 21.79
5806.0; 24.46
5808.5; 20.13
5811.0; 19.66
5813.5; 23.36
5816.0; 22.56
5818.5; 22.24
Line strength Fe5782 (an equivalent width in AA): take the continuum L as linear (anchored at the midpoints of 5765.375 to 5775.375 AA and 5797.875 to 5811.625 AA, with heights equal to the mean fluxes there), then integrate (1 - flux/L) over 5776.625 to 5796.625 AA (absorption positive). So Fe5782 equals 1.57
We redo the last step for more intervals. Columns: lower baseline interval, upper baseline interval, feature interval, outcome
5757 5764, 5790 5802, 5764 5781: 1.2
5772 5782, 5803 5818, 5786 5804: 1.6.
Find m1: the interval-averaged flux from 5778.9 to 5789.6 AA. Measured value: 16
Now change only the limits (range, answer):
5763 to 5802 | 20.8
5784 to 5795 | 19.4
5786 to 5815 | 20.8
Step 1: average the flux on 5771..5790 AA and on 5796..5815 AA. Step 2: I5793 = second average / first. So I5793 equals 1.2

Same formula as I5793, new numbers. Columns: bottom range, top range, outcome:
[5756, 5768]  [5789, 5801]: 1.14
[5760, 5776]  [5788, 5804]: 0.98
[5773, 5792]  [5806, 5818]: 1.10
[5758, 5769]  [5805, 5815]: 1.04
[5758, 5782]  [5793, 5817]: 1.01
